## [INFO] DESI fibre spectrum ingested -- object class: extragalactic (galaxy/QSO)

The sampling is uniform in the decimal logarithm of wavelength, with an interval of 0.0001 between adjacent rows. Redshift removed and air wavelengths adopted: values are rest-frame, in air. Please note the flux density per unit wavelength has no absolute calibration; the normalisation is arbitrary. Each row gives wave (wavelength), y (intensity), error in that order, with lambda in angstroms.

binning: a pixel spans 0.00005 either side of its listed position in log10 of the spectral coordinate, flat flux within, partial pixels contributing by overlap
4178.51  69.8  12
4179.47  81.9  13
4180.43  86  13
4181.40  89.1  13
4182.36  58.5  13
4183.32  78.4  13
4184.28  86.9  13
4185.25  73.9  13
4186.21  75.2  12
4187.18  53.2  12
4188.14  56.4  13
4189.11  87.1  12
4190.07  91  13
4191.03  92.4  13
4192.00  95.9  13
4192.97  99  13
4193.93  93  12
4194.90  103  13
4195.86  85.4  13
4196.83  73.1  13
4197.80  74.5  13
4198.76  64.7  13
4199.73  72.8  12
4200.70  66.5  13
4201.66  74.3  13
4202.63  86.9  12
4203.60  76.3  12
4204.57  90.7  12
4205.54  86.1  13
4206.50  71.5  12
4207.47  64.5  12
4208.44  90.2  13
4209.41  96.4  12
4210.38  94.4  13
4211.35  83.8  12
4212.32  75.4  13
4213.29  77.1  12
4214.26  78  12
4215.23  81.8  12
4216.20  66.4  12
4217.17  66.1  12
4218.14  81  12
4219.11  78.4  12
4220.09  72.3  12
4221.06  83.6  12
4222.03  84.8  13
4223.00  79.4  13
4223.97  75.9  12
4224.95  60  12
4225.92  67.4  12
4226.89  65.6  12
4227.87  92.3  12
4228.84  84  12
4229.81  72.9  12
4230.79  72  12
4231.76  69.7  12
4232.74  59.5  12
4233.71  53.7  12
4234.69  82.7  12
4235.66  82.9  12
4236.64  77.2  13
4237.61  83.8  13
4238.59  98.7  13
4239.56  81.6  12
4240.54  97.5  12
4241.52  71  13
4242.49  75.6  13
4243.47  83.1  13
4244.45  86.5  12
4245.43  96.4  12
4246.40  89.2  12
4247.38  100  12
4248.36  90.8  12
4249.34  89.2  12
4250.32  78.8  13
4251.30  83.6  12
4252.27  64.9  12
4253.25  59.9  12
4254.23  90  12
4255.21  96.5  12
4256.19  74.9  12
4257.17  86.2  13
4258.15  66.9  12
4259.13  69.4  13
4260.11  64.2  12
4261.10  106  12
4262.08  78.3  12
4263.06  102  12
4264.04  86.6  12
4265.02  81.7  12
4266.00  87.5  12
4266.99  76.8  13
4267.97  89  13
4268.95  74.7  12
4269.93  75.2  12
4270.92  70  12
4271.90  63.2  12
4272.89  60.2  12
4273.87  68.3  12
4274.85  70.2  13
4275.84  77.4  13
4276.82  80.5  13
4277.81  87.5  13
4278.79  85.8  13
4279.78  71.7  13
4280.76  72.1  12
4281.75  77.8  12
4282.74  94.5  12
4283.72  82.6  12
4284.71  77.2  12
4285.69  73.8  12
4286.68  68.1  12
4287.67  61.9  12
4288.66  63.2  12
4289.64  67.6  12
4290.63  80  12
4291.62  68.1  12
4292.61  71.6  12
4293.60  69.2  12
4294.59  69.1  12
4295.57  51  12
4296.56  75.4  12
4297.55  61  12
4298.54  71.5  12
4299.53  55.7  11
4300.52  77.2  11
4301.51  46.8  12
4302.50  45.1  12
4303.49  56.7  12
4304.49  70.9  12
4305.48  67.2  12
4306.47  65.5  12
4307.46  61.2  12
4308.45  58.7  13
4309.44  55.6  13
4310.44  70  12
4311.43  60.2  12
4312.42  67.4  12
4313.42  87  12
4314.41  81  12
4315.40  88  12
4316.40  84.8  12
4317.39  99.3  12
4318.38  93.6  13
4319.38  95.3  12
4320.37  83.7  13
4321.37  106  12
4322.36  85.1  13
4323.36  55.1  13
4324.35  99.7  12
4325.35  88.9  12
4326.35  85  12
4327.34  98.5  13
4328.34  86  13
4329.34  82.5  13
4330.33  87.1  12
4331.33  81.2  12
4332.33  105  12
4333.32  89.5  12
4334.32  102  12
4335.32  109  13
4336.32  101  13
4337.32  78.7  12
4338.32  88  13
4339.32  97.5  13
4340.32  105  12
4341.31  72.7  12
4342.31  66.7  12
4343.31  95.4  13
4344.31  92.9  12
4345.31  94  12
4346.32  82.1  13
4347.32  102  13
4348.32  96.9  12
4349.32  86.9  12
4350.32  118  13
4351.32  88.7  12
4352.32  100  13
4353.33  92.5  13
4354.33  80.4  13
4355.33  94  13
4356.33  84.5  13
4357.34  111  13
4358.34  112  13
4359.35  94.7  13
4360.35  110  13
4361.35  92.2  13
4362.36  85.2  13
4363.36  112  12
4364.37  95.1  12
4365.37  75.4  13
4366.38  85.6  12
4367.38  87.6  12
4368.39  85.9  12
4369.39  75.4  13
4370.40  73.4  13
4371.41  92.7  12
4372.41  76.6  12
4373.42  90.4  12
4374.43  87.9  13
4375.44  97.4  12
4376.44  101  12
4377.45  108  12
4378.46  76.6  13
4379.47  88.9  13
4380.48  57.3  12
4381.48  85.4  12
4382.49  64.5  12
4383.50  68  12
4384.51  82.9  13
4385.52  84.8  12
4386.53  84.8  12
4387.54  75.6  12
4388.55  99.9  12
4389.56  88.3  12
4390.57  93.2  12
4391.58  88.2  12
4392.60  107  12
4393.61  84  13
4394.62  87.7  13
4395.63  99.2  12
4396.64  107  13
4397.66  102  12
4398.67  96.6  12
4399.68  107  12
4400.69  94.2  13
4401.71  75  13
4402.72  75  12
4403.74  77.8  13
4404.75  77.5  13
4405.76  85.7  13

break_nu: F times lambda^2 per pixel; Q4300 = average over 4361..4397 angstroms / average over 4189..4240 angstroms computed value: 1.2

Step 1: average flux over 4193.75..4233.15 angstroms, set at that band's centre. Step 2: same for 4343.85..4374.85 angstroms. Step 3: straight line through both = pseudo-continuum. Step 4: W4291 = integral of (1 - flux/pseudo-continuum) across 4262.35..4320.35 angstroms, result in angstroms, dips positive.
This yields 8.12 angstroms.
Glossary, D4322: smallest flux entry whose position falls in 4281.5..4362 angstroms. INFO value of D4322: 45.1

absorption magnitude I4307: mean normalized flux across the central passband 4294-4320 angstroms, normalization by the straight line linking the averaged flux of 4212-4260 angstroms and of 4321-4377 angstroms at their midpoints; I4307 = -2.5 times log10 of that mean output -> 0.23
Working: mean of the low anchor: 78.6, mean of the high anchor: 91.4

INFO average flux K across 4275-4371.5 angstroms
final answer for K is 82.4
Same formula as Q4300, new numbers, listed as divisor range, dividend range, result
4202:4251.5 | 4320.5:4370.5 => 1.21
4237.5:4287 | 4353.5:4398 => 1.17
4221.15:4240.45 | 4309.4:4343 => 1.19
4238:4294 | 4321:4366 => 1.21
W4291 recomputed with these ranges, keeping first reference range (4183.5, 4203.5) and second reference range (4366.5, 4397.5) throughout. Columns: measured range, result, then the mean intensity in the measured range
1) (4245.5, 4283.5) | 1.1 angstroms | 80.2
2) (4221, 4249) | 0.6 angstroms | 79.9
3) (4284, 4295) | 1.8 angstroms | 70.2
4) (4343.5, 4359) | -1.8 angstroms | 95.7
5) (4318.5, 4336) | -1.2 angstroms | 90.7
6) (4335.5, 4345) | -0.5 angstroms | 89.5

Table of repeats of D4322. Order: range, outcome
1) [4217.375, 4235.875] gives 53.7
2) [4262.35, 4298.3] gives 51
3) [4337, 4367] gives 66.7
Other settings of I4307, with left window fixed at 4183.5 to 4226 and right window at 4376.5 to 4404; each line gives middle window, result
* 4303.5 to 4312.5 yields 0.30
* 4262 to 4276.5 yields 0.06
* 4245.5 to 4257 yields -0.03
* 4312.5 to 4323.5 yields -0.04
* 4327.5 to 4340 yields -0.09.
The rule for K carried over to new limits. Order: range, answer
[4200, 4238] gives 77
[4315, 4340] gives 90.9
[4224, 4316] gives 75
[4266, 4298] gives 73.2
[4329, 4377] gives 92.1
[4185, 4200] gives 80.9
